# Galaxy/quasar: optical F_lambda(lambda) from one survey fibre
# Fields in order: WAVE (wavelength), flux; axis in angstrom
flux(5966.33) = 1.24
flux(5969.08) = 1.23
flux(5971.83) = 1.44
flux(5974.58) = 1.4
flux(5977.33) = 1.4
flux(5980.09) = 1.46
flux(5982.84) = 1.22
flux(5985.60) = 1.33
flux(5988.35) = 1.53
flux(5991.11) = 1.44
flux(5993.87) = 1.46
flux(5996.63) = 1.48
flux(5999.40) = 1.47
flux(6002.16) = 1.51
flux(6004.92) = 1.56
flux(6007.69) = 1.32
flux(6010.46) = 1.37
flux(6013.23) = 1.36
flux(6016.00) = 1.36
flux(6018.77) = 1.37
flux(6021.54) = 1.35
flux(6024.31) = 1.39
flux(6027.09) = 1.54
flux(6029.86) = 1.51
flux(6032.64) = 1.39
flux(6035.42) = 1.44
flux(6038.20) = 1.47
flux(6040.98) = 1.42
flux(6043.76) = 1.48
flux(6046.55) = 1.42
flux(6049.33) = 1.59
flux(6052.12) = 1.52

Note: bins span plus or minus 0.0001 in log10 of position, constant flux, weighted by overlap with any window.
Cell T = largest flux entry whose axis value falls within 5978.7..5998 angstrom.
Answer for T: 1.53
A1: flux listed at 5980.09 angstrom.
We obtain 1.46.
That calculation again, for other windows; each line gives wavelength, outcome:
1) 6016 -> 1.36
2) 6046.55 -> 1.42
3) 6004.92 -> 1.56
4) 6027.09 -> 1.54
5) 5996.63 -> 1.48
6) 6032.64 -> 1.39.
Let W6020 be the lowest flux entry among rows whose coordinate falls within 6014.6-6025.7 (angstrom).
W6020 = 1.35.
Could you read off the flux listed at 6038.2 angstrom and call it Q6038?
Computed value 1.47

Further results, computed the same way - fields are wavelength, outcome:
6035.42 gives 1.44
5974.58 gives 1.4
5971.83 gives 1.44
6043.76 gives 1.48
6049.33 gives 1.59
